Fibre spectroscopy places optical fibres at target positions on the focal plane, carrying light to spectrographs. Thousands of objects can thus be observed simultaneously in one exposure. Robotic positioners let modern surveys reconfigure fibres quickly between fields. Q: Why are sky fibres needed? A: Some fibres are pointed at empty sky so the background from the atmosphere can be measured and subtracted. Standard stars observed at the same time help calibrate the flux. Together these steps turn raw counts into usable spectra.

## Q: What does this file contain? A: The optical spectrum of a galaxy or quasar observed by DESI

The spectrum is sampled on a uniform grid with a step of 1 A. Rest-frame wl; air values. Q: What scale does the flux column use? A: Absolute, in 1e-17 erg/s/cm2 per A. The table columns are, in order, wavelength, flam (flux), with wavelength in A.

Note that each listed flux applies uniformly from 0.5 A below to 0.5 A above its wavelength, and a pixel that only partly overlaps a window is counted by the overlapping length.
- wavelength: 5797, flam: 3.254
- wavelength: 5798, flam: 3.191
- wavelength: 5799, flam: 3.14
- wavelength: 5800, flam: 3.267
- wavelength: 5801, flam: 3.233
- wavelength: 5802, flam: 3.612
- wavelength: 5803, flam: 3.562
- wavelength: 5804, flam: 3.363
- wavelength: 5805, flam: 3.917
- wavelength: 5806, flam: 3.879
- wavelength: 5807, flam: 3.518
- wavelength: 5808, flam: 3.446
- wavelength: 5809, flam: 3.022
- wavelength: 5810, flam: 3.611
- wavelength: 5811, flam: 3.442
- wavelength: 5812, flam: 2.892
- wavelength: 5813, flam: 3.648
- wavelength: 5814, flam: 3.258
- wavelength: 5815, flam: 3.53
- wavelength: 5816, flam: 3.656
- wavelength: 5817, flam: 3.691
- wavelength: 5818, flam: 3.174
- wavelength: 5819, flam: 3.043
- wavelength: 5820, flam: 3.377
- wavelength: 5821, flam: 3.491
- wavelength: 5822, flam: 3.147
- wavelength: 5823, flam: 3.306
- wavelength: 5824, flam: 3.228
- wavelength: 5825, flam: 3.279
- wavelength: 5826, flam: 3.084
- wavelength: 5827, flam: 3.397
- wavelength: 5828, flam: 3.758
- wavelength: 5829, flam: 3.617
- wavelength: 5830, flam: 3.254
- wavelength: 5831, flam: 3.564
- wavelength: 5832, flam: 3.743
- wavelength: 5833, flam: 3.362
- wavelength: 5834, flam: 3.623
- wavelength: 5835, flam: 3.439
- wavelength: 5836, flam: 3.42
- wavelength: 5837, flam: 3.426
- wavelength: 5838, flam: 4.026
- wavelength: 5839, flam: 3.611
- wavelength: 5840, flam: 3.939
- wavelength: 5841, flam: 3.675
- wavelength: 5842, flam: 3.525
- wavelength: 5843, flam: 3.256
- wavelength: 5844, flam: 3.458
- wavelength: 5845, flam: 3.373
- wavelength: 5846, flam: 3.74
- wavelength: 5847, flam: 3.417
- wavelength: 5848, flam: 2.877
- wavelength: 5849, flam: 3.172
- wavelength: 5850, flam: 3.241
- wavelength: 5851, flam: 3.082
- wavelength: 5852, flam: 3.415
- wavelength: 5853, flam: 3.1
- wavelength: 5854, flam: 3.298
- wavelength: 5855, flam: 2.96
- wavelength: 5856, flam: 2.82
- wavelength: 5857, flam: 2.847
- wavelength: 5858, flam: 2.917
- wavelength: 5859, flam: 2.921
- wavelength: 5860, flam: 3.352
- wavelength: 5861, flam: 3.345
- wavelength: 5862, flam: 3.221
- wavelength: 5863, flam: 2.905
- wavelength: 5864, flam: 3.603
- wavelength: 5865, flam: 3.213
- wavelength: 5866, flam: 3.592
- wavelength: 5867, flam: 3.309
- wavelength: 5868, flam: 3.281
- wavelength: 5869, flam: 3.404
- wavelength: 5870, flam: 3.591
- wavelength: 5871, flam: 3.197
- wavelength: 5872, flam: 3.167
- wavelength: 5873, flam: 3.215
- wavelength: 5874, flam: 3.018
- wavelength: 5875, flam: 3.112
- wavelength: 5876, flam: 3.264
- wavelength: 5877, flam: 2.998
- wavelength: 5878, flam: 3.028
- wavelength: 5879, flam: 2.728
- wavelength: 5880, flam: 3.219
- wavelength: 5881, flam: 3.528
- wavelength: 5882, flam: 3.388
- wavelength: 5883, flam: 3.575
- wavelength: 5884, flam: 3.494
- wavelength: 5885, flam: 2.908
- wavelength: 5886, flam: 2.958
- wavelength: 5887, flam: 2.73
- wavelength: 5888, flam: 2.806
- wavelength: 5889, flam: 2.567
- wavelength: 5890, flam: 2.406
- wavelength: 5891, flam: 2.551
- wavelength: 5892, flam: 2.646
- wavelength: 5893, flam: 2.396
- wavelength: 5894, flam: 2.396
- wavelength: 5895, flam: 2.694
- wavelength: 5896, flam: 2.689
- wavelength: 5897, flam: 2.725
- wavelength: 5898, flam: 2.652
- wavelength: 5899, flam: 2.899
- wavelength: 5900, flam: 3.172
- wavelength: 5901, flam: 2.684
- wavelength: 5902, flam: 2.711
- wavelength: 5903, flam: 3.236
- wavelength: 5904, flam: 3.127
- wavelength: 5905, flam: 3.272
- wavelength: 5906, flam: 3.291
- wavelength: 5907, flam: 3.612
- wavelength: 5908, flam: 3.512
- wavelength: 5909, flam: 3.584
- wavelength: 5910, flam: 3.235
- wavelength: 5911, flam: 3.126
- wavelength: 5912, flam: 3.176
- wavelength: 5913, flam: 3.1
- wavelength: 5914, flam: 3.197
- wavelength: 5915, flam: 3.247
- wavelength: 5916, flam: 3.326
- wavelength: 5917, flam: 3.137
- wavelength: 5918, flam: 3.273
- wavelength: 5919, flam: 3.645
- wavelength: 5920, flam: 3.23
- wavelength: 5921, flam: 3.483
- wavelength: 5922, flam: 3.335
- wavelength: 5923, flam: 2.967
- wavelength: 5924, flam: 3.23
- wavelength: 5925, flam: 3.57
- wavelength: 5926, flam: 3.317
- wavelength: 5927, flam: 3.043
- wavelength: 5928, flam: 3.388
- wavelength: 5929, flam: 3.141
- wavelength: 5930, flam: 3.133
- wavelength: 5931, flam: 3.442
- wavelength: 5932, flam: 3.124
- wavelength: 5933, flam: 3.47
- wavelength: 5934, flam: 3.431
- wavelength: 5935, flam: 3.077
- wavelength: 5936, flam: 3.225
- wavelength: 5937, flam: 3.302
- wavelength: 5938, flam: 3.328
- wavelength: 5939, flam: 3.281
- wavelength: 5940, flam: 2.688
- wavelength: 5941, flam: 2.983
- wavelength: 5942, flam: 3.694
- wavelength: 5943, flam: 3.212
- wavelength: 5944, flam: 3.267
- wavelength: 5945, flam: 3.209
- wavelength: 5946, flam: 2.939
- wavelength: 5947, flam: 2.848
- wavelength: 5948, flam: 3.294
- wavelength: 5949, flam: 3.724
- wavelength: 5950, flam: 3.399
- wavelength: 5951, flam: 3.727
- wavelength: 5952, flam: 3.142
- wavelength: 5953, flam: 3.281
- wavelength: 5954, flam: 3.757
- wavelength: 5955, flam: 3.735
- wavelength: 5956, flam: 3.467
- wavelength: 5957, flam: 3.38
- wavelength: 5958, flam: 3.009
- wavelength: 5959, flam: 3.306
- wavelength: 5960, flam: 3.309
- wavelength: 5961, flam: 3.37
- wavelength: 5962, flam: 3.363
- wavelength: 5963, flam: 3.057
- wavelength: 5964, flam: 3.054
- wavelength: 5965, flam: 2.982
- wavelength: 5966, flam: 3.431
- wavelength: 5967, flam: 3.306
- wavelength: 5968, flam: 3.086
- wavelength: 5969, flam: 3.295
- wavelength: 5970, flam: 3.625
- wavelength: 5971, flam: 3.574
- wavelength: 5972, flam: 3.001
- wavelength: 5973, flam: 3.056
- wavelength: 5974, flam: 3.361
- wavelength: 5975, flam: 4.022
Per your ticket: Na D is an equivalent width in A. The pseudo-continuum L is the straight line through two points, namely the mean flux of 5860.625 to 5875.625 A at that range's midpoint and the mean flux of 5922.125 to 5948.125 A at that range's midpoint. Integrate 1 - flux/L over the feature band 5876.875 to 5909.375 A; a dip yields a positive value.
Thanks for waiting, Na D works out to 2.8 A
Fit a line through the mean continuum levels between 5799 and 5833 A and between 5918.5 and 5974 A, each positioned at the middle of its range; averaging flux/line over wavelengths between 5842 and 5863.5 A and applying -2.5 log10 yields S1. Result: 0.07 mag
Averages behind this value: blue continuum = 3.42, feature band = 3.19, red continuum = 3.29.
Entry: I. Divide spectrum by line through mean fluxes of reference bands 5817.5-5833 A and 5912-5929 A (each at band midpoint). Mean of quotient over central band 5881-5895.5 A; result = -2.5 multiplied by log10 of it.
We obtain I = 0.16 mag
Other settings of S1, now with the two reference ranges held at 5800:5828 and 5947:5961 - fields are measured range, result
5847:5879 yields 0.076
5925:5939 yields 0.042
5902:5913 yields 0.040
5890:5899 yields 0.292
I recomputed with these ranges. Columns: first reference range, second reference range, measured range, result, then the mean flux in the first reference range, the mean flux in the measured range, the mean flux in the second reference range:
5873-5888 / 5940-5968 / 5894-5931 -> 0.013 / 3.13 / 3.16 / 3.29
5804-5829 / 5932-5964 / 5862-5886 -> 0.038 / 3.41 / 3.24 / 3.29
